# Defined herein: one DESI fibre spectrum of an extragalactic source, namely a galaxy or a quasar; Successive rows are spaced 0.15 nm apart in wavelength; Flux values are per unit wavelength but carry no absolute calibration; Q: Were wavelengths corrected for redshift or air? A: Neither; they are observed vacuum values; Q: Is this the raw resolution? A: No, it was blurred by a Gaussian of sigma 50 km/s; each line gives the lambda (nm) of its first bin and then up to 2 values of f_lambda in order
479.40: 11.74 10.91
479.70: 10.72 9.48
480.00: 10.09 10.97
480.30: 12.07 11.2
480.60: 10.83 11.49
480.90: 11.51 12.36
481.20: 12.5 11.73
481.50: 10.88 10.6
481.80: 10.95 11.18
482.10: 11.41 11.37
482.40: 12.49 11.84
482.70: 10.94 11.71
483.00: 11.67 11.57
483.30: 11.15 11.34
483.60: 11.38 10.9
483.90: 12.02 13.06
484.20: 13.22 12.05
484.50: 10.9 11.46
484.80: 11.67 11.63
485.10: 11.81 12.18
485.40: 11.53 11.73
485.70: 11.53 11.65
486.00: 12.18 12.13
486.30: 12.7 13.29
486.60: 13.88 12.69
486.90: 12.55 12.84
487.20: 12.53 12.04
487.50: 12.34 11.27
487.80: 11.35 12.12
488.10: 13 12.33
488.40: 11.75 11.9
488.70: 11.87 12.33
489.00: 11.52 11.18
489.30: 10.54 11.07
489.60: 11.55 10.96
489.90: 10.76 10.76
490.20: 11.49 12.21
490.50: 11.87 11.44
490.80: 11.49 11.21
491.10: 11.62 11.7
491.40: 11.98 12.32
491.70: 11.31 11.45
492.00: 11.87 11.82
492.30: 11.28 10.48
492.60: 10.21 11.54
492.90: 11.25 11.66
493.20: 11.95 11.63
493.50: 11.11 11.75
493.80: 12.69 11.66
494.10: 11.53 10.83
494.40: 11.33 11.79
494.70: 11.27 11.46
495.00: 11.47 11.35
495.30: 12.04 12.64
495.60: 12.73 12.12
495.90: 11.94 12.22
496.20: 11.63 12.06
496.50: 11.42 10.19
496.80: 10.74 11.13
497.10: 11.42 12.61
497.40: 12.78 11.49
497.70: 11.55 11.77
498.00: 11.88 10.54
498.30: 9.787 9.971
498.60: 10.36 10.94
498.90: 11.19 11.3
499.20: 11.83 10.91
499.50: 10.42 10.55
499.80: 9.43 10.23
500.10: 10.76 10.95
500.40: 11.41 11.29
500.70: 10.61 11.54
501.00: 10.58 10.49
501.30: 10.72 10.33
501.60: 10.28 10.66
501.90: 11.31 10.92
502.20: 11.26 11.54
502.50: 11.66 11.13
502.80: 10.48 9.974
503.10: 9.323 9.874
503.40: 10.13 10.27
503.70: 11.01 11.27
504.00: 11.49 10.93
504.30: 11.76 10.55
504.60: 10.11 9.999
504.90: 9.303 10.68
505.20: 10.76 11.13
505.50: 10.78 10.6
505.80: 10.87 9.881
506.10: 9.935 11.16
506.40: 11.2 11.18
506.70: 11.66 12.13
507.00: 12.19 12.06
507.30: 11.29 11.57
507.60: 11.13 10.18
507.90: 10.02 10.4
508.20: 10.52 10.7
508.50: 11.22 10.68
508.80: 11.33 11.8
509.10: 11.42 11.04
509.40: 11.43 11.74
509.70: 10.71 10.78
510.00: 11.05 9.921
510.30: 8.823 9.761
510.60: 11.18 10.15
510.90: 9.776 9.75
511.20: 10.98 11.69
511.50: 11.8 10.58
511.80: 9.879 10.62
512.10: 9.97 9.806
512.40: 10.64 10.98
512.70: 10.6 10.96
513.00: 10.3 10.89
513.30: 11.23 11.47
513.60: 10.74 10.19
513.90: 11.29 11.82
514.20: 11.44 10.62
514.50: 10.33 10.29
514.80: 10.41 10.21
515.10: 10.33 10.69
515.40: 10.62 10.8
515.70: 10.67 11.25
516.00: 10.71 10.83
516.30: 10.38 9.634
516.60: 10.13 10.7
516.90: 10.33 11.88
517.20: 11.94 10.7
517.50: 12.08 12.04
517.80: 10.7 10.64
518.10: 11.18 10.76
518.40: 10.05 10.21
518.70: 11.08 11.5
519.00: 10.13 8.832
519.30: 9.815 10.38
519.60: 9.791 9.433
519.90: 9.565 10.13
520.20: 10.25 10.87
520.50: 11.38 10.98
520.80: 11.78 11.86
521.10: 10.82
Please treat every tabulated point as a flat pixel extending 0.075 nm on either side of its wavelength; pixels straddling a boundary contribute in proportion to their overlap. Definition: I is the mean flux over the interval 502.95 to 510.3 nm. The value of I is 10.8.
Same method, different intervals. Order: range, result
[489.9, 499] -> 11.5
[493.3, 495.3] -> 11.5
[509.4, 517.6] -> 10.7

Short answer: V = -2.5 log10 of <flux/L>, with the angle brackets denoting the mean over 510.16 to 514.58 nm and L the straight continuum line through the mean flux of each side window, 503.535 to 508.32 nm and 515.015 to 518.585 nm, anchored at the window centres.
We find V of 0.02 mag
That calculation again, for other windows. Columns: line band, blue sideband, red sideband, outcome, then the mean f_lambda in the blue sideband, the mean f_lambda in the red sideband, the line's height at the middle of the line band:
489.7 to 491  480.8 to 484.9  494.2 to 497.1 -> 0.02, 11.6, 11.6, 11.6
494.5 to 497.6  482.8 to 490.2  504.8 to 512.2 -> -0.03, 11.9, 10.8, 11.4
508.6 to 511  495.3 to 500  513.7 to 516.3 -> 0.02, 11.3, 10.7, 10.9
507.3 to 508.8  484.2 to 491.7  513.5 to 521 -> 0.03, 11.9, 10.7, 11.1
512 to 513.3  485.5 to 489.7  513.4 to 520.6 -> 0.03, 12.1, 10.6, 10.9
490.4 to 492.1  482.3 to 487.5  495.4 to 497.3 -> 0.02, 12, 11.7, 11.9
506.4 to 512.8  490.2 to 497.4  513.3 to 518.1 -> 0.02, 11.6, 10.8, 11.1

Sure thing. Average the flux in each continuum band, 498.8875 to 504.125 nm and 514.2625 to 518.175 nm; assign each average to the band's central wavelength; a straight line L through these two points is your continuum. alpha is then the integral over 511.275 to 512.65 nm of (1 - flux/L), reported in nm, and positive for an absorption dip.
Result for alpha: 0.01 nm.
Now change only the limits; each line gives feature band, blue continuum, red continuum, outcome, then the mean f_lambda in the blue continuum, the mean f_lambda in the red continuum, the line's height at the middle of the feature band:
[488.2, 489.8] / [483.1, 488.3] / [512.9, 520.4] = 0.05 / 12.1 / 10.6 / 11.9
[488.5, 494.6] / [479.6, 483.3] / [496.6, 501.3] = -0.20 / 11.3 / 11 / 11.1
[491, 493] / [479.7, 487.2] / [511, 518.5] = 0.00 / 11.7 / 10.8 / 11.5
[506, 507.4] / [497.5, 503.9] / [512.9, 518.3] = -0.08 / 10.8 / 10.8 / 10.8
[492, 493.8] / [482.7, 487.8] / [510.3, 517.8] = 0.04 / 12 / 10.7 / 11.7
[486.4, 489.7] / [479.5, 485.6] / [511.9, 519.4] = -0.21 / 11.5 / 10.7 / 11.3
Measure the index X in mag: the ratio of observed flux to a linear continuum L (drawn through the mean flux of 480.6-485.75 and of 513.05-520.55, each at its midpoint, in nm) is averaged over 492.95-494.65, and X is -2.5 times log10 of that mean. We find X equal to -0.028 mag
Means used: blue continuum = 11.6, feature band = 11.6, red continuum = 10.7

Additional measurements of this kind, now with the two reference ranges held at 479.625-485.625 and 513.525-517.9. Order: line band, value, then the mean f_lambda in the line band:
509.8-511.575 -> 0.05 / 10.5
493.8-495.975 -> -0.05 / 11.8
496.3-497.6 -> -0.03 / 11.5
